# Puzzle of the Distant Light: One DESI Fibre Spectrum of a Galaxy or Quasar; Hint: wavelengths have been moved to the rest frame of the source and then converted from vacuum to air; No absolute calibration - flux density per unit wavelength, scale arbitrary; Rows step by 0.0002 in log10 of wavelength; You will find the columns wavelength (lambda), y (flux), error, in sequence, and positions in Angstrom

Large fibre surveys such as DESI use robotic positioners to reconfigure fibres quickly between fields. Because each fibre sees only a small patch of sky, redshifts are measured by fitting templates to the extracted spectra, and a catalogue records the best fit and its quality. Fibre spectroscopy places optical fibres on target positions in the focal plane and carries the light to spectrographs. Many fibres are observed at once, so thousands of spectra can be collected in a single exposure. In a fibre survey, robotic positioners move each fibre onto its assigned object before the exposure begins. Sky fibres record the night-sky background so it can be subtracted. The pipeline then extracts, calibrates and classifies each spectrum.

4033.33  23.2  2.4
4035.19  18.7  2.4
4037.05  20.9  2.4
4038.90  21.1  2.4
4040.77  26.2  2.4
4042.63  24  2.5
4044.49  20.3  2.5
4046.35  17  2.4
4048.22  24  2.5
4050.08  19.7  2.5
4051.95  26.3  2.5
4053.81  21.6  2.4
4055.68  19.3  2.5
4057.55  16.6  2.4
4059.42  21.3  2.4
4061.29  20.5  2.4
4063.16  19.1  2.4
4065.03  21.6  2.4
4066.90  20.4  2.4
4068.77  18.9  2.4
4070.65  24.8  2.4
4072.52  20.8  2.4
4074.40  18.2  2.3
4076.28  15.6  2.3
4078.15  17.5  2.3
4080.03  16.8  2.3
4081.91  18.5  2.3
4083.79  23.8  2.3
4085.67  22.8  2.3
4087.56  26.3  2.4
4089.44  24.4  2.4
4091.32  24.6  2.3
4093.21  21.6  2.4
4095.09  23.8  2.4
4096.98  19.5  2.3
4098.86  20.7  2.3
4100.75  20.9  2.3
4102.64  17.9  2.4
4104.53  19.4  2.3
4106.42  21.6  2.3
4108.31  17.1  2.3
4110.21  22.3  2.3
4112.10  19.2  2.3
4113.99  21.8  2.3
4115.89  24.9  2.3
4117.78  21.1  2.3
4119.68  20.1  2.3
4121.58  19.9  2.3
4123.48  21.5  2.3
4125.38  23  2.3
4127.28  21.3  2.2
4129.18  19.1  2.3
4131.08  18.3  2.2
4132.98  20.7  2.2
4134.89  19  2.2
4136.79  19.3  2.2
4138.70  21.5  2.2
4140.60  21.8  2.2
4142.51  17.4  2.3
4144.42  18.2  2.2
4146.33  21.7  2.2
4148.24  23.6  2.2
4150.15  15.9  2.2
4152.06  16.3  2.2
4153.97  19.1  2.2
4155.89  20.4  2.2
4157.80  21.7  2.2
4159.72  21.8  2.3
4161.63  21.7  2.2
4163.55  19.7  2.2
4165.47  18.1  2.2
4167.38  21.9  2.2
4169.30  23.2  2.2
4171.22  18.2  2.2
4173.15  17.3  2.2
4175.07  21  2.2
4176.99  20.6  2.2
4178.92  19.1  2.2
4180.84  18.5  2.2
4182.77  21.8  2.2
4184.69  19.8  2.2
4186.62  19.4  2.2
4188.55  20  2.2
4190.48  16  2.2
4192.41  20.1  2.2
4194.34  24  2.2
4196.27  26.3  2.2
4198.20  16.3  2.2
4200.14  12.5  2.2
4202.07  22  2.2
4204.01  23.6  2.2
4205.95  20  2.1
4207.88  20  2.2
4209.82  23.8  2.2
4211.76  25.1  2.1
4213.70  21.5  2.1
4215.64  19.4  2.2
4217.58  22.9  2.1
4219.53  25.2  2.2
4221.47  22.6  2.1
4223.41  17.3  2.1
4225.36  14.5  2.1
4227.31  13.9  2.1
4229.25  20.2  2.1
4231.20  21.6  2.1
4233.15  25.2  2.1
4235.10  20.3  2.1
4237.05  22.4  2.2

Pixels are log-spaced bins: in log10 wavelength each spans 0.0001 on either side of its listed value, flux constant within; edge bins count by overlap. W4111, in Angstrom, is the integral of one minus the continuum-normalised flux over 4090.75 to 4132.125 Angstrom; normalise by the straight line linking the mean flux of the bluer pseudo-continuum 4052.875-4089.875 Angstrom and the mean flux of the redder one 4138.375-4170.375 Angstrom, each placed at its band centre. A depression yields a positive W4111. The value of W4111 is -1.1 Angstrom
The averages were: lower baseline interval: 20.4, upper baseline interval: 20.2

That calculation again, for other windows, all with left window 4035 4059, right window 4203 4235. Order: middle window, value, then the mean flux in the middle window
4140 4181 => 2.4 Angstrom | 19.9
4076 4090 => 0.2 Angstrom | 20.9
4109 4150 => 1.0 Angstrom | 20.6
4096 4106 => 0.7 Angstrom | 19.8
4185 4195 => 0.6 Angstrom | 19.8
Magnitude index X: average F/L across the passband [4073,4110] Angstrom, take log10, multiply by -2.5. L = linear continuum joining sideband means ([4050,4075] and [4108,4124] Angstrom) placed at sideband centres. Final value 0.01 mag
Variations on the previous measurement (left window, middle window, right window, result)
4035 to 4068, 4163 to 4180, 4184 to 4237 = 0.041 mag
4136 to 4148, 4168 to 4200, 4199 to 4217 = 0.038 mag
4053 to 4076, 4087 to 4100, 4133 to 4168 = -0.142 mag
